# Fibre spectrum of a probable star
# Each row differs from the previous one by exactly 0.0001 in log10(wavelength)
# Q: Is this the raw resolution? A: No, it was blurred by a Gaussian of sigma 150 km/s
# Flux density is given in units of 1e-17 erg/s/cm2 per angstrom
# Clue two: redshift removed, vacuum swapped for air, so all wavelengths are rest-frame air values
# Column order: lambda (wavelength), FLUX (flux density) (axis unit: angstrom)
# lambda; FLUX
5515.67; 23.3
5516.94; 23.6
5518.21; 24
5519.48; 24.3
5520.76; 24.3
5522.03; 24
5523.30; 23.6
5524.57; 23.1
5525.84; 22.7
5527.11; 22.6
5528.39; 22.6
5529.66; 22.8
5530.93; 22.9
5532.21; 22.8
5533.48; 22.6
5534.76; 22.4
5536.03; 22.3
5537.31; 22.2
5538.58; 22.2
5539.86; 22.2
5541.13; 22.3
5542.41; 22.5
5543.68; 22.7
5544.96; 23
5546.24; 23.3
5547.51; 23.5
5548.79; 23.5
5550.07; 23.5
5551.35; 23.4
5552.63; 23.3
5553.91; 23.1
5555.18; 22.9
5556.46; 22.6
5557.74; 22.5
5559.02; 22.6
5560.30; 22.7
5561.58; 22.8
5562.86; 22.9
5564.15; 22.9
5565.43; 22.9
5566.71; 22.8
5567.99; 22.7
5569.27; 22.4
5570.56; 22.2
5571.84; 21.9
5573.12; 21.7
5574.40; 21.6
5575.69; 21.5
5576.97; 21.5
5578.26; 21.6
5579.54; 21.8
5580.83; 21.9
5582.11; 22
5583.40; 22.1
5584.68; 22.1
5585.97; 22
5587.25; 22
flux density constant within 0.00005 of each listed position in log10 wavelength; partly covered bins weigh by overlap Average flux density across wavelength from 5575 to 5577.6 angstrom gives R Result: 21.5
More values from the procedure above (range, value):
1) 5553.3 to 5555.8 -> 23.1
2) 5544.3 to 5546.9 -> 23.2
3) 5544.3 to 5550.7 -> 23.3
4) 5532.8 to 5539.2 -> 22.4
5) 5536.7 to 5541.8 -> 22.2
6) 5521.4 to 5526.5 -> 23.4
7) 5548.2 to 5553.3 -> 23.4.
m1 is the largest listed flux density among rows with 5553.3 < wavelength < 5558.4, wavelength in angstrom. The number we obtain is 23.1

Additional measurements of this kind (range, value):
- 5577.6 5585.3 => 22.1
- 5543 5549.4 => 23.5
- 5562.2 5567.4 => 22.9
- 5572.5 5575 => 21.7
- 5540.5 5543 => 22.5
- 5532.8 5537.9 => 22.6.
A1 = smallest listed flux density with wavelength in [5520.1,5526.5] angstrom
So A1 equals 22.7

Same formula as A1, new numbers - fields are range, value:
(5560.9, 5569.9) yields 22.4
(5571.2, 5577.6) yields 21.5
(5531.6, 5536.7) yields 22.3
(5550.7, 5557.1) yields 22.6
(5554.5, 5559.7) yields 22.5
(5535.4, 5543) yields 22.2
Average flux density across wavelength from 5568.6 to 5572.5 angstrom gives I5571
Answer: 22.2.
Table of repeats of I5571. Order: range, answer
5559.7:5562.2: 22.8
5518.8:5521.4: 24.2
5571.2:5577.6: 21.7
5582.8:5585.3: 22.2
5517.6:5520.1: 24.2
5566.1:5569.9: 22.7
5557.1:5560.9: 22.6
